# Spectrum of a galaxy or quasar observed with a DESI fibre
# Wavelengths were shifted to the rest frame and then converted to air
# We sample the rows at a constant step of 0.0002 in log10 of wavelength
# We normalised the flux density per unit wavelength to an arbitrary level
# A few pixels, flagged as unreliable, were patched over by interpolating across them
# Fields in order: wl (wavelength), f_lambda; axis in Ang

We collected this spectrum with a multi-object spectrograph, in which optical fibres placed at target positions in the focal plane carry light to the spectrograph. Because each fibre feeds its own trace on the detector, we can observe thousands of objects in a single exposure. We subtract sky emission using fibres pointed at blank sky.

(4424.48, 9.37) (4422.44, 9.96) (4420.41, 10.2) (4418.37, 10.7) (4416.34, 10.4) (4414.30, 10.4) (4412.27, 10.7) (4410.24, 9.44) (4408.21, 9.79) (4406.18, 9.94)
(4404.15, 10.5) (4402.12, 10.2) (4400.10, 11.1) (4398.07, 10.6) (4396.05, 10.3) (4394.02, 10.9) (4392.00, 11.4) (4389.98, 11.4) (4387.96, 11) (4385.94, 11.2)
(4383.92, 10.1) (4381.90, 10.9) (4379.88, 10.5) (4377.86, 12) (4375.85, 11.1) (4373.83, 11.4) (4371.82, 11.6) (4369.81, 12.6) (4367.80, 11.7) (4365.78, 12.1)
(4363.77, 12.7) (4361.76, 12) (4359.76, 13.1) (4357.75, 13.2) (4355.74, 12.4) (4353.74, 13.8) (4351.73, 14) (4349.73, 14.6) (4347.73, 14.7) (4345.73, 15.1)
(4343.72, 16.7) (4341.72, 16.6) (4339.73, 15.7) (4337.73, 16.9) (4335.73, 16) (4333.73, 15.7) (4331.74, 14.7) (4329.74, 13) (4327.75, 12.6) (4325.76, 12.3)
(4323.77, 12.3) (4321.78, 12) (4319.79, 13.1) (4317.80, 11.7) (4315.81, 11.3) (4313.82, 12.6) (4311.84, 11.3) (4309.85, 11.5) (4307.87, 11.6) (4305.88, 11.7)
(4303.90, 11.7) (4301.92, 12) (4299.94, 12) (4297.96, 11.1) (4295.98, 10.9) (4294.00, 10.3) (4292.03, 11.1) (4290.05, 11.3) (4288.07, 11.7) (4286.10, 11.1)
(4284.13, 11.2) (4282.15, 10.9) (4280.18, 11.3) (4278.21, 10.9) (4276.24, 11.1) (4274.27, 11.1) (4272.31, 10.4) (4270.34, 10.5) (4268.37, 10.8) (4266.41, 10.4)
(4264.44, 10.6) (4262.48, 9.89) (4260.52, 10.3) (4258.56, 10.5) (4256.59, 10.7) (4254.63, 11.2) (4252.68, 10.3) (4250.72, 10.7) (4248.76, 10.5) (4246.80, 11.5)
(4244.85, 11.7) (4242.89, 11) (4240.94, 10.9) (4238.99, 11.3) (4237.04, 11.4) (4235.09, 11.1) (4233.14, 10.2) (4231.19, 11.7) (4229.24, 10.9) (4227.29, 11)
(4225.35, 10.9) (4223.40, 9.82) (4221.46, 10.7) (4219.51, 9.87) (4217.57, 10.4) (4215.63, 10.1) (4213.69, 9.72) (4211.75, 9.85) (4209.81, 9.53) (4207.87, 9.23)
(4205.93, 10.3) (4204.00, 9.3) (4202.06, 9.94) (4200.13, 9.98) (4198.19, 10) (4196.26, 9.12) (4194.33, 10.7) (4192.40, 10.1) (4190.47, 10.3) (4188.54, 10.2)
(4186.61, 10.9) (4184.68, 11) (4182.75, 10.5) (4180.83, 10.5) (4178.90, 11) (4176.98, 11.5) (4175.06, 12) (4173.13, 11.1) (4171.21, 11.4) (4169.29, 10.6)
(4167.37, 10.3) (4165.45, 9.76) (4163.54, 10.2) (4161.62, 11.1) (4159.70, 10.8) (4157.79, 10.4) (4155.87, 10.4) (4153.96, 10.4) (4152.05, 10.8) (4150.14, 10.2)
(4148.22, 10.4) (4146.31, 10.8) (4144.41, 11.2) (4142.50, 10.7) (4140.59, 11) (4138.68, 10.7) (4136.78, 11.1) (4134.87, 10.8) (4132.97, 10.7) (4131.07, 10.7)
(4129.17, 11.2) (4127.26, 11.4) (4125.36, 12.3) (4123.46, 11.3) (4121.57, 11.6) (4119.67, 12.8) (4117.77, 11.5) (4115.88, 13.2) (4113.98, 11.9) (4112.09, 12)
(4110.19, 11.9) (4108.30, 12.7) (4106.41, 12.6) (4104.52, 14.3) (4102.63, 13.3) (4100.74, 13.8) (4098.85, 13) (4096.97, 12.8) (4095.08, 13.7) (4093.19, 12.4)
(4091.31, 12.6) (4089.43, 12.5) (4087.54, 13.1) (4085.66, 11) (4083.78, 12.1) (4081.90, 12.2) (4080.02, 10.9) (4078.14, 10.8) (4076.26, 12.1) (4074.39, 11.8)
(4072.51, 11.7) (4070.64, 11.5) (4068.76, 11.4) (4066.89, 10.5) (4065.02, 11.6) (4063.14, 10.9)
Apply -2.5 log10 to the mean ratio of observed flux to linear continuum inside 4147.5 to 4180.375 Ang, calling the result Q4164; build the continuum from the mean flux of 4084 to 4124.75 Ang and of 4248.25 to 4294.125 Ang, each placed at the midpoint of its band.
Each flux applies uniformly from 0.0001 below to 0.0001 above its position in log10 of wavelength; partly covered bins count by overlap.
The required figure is 0.115 mag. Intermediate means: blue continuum 12.6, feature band 10.7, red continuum 10.8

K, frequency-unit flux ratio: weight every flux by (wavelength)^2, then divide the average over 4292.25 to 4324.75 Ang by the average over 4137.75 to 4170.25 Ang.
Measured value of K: 1.2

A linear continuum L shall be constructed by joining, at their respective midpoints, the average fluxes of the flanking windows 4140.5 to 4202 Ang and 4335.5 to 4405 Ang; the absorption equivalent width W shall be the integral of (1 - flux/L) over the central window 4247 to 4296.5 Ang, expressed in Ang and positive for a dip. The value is 3.31 Ang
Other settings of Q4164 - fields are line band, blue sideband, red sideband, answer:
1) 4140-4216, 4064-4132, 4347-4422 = 0.146 mag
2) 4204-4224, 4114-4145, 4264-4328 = 0.151 mag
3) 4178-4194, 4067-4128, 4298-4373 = 0.190 mag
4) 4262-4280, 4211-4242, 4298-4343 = 0.107 mag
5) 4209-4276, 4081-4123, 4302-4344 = 0.221 mag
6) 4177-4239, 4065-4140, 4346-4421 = 0.142 mag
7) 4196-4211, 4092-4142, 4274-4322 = 0.211 mag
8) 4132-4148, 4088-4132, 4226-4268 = 0.115 mag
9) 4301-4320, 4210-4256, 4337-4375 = 0.071 mag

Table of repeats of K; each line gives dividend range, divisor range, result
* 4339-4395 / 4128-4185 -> 1.29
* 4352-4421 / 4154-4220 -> 1.19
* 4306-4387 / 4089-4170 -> 1.24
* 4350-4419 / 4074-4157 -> 1.09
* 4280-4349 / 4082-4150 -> 1.18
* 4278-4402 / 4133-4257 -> 1.25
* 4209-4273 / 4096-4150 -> 0.95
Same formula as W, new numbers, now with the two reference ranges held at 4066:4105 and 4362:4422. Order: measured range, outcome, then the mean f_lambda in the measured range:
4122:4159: 3.48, 10.9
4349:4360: -2.41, 13.5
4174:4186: 0.77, 11.1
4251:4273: 1.86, 10.5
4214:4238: 2.04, 10.6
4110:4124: 0.06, 12.1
